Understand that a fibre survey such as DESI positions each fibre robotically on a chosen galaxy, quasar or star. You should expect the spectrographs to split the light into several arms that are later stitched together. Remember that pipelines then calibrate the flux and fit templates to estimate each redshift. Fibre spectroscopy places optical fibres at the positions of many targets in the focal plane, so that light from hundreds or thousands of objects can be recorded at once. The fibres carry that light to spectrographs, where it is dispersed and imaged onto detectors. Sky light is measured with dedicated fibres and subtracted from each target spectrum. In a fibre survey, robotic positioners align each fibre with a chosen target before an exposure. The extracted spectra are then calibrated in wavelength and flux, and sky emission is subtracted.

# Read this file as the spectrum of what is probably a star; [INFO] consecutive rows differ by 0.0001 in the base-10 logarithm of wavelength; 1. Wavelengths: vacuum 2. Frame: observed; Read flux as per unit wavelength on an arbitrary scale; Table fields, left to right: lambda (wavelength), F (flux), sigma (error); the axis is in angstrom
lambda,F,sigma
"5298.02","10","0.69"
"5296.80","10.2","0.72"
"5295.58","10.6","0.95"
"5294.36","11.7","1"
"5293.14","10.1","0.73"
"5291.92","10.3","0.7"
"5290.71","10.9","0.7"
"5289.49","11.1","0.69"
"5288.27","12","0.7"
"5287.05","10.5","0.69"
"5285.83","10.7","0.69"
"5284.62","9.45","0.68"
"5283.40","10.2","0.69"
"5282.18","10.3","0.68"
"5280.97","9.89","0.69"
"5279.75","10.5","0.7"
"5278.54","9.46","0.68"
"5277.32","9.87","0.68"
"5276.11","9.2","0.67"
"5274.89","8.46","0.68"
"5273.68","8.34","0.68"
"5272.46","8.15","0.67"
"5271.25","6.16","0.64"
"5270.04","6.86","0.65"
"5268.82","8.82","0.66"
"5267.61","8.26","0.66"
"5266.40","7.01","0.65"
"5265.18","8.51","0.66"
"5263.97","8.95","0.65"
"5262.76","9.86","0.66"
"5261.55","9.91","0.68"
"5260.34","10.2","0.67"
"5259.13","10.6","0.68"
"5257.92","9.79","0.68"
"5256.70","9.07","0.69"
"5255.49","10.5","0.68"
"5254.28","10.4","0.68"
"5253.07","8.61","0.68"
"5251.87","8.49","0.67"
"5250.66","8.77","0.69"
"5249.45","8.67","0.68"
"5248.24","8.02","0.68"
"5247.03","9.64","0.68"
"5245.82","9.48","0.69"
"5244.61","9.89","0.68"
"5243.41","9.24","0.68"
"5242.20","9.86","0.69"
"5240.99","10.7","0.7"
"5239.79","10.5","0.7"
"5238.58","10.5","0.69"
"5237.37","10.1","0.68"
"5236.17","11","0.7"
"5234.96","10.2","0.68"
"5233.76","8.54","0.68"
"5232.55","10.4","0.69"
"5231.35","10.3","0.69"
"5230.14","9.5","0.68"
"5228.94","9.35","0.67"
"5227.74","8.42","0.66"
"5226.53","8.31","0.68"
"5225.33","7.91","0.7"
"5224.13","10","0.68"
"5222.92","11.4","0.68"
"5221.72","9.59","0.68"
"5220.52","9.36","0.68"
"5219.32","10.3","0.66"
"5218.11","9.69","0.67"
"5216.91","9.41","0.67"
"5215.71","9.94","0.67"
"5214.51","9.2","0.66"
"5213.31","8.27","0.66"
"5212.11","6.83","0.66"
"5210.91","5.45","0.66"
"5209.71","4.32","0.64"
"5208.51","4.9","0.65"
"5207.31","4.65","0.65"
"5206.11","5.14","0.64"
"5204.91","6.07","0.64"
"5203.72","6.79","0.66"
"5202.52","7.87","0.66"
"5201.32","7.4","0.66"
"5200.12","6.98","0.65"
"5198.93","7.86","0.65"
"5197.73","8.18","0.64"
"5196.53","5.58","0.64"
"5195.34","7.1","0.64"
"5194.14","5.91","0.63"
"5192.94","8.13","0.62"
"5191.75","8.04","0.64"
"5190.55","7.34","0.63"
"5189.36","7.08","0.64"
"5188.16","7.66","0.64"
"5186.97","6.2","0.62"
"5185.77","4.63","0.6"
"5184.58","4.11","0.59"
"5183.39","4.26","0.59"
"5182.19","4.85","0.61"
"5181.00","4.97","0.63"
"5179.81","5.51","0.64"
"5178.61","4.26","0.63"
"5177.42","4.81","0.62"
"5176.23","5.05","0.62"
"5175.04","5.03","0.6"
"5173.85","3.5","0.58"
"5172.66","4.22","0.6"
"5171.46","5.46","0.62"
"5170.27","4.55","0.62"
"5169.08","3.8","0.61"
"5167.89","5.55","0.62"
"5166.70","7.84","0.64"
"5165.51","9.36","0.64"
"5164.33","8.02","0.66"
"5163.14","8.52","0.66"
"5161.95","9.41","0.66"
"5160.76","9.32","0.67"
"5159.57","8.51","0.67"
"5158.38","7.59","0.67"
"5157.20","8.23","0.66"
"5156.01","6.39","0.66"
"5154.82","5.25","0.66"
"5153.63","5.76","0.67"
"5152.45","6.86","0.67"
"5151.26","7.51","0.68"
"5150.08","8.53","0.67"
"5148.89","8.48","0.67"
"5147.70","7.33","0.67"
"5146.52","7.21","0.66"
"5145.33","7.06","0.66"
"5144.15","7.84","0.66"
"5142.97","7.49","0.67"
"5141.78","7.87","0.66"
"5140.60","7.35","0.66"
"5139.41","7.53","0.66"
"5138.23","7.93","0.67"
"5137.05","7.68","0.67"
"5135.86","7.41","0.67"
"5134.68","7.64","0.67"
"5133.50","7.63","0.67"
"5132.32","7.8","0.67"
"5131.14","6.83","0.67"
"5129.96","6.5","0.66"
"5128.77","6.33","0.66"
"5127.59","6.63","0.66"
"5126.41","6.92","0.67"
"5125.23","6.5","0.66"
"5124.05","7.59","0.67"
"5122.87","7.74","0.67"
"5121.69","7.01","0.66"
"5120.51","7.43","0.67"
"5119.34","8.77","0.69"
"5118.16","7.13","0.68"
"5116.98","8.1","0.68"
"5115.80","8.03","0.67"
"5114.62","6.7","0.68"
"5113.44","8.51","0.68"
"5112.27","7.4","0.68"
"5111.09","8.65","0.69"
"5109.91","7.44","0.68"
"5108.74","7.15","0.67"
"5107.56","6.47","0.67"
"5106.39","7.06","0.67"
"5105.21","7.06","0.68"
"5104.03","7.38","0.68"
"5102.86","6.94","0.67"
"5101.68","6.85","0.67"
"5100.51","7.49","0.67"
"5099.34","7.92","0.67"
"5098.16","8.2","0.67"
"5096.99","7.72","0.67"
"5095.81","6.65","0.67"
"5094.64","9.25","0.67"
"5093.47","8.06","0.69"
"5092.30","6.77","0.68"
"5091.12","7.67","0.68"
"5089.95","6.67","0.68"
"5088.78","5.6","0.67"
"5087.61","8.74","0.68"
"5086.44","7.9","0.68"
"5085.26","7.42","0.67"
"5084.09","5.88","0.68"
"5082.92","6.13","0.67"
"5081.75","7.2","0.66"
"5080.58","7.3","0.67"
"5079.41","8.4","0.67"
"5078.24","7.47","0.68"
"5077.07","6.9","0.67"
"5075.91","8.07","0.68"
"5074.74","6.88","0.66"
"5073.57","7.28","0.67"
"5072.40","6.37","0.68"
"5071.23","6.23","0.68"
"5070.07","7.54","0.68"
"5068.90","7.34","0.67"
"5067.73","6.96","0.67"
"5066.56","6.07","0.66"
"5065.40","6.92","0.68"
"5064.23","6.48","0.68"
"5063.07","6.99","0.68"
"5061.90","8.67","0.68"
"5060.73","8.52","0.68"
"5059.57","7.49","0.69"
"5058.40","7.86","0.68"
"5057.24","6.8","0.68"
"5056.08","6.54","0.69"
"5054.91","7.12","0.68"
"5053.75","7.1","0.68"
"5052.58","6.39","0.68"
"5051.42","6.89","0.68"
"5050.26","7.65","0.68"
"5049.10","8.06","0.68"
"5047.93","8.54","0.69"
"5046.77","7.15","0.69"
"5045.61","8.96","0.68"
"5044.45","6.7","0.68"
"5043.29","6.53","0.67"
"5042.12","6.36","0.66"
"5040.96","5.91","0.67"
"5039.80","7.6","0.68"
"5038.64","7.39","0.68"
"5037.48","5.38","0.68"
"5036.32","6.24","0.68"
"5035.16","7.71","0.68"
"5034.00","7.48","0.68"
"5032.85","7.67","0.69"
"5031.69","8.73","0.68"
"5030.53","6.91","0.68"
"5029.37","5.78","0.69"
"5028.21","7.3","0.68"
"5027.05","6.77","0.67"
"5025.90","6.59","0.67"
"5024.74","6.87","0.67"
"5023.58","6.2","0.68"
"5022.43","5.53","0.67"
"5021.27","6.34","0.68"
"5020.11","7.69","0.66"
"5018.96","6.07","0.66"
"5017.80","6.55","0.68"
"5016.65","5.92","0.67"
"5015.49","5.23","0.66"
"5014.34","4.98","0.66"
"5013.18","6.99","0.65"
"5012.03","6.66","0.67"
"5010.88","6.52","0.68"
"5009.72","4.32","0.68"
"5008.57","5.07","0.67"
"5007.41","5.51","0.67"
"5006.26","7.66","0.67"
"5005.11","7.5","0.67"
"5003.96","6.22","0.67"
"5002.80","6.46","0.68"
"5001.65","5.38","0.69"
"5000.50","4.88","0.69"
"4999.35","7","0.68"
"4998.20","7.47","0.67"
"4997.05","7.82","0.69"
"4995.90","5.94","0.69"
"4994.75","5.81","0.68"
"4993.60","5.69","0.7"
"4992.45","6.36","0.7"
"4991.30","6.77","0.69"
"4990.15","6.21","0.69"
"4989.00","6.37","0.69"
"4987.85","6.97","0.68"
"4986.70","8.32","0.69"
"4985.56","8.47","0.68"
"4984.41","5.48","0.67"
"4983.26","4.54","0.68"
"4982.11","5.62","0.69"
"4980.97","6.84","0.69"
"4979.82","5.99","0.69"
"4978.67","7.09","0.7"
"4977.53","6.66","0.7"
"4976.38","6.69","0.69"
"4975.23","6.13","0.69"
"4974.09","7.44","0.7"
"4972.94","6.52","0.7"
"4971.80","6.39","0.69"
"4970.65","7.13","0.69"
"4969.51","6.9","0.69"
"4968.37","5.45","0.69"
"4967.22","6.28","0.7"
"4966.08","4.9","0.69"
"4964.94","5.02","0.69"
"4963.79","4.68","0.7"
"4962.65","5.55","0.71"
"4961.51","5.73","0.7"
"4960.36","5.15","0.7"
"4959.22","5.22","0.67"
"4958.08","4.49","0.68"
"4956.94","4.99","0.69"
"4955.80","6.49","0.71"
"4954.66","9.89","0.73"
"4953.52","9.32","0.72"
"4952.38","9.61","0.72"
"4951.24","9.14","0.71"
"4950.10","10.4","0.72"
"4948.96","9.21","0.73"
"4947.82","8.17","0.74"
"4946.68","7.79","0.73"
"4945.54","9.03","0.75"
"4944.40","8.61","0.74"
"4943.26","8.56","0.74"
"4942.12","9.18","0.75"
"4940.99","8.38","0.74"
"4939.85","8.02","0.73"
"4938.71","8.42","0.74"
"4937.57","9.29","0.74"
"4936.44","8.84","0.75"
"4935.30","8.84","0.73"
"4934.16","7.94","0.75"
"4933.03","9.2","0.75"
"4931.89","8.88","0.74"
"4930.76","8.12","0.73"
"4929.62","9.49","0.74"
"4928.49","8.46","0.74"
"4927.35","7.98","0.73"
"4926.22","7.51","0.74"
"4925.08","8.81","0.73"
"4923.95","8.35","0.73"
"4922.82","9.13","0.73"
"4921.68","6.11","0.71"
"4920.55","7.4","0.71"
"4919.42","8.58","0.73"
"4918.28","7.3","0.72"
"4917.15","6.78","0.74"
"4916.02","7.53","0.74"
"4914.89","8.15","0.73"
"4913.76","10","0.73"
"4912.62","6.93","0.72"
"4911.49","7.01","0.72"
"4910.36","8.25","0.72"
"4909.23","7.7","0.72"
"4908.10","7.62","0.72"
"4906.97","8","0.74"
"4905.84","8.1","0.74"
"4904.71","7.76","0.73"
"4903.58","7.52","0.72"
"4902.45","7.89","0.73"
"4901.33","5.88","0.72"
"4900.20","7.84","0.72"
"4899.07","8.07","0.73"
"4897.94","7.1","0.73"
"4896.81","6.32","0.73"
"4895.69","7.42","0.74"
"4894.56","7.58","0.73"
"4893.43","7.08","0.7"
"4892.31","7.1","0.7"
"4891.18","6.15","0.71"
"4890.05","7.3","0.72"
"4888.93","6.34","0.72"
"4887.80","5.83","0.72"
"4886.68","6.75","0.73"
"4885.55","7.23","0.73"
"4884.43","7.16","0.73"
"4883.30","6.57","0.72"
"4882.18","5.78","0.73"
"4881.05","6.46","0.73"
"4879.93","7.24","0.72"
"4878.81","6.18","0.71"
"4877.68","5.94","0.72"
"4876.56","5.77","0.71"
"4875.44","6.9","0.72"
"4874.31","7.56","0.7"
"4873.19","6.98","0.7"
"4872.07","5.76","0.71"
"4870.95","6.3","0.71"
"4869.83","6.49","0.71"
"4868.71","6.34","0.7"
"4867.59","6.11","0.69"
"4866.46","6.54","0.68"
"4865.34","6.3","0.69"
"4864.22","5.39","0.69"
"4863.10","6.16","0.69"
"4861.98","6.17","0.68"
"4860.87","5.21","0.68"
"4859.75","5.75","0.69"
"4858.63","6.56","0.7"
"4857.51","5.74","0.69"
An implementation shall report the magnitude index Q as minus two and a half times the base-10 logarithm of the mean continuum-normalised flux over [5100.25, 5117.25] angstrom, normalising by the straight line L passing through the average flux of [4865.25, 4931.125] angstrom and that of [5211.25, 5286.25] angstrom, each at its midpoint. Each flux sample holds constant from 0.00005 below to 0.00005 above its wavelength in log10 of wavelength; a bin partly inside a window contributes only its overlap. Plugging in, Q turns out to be 0.15 mag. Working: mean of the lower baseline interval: 7.24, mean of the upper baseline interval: 9.34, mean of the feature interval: 7.4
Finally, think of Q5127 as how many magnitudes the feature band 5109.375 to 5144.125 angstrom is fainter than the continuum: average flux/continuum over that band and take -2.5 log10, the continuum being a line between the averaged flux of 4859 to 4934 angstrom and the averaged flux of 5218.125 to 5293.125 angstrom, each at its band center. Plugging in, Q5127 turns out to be 0.16 mag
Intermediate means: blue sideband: 7.18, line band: 7.47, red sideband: 9.53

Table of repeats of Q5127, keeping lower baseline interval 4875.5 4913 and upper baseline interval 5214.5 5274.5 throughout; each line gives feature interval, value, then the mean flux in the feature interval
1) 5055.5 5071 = 0.129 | 7.22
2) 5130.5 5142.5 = 0.142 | 7.56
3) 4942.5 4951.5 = -0.198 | 8.85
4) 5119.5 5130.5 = 0.211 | 7.03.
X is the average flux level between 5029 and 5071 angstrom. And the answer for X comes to 7.18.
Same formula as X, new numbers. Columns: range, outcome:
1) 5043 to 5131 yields 7.3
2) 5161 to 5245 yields 7.51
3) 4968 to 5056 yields 6.63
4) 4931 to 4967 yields 7.7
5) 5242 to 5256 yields 9.28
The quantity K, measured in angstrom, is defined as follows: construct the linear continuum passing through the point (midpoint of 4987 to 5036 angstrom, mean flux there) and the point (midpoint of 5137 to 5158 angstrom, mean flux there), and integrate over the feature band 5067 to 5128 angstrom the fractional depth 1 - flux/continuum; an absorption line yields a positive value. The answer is -2.7 angstrom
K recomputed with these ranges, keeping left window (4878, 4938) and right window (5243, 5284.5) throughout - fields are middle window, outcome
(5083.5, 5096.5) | 1.6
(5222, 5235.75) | -0.8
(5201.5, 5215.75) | 3.8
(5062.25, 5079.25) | 2.6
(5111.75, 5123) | 1.1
